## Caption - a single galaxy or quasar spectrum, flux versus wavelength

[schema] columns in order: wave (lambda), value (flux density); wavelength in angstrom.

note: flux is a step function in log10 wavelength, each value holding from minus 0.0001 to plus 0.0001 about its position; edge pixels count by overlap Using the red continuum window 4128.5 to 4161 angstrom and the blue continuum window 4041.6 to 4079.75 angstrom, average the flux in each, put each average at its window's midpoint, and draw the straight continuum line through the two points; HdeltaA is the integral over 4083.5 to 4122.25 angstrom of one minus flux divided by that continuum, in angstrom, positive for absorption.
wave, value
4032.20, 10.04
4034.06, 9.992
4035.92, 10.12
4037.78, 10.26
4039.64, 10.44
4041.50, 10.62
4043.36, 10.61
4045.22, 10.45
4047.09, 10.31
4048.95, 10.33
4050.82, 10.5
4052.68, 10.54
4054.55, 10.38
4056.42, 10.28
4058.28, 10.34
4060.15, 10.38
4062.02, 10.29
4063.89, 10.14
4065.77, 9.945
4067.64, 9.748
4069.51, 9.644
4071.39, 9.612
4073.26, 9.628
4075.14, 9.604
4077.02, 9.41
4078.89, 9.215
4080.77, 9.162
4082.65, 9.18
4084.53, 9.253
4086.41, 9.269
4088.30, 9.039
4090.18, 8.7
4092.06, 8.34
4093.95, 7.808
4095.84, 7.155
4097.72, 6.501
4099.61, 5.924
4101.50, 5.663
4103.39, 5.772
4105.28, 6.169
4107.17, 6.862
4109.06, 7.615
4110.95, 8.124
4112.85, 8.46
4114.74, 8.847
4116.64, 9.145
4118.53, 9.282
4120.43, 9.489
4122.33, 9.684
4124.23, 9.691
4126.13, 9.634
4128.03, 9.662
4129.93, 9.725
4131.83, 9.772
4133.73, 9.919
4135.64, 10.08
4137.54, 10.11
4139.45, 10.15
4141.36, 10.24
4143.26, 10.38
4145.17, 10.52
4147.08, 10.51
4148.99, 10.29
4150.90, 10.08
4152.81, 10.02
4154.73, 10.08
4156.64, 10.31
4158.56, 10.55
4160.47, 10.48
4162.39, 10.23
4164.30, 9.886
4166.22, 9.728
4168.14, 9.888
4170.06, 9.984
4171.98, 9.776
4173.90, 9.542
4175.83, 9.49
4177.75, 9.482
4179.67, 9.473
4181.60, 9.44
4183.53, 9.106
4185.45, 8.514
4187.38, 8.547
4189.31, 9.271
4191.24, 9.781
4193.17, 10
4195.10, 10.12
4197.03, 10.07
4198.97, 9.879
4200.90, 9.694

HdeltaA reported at 8.48 angstrom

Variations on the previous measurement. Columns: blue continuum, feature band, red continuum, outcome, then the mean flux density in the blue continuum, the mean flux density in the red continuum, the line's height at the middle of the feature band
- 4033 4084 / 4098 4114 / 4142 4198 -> 5.01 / 10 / 9.85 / 9.96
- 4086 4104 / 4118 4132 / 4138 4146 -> -0.56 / 7.39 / 10.3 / 9.25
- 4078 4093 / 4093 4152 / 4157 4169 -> 4.69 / 9.02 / 10.1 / 9.55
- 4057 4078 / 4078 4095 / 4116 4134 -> 1.60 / 9.89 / 9.6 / 9.8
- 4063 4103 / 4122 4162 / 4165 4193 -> -4.16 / 8.66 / 9.45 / 9.15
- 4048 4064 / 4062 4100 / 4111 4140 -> 4.29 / 10.4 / 9.52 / 10.1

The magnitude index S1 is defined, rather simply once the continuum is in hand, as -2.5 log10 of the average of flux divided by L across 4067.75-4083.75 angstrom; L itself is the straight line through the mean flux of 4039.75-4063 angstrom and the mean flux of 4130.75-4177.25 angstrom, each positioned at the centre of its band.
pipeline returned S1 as 0.098 mag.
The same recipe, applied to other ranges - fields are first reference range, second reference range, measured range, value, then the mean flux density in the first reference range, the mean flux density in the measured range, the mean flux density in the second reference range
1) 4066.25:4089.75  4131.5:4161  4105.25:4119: 0.20 mag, 9.39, 8.15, 10.2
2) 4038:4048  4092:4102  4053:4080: -0.12 mag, 10.5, 9.91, 6.82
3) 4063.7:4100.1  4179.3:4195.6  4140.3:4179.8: -0.10 mag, 8.87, 10.1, 9.33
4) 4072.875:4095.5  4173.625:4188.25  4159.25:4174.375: -0.09 mag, 8.98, 9.97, 9.18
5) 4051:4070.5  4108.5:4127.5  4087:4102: 0.26 mag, 10.2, 7.48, 9.04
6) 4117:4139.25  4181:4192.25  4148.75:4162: -0.09 mag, 9.73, 10.3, 9.1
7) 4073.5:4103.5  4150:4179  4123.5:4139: -0.07 mag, 8.22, 9.84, 9.96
